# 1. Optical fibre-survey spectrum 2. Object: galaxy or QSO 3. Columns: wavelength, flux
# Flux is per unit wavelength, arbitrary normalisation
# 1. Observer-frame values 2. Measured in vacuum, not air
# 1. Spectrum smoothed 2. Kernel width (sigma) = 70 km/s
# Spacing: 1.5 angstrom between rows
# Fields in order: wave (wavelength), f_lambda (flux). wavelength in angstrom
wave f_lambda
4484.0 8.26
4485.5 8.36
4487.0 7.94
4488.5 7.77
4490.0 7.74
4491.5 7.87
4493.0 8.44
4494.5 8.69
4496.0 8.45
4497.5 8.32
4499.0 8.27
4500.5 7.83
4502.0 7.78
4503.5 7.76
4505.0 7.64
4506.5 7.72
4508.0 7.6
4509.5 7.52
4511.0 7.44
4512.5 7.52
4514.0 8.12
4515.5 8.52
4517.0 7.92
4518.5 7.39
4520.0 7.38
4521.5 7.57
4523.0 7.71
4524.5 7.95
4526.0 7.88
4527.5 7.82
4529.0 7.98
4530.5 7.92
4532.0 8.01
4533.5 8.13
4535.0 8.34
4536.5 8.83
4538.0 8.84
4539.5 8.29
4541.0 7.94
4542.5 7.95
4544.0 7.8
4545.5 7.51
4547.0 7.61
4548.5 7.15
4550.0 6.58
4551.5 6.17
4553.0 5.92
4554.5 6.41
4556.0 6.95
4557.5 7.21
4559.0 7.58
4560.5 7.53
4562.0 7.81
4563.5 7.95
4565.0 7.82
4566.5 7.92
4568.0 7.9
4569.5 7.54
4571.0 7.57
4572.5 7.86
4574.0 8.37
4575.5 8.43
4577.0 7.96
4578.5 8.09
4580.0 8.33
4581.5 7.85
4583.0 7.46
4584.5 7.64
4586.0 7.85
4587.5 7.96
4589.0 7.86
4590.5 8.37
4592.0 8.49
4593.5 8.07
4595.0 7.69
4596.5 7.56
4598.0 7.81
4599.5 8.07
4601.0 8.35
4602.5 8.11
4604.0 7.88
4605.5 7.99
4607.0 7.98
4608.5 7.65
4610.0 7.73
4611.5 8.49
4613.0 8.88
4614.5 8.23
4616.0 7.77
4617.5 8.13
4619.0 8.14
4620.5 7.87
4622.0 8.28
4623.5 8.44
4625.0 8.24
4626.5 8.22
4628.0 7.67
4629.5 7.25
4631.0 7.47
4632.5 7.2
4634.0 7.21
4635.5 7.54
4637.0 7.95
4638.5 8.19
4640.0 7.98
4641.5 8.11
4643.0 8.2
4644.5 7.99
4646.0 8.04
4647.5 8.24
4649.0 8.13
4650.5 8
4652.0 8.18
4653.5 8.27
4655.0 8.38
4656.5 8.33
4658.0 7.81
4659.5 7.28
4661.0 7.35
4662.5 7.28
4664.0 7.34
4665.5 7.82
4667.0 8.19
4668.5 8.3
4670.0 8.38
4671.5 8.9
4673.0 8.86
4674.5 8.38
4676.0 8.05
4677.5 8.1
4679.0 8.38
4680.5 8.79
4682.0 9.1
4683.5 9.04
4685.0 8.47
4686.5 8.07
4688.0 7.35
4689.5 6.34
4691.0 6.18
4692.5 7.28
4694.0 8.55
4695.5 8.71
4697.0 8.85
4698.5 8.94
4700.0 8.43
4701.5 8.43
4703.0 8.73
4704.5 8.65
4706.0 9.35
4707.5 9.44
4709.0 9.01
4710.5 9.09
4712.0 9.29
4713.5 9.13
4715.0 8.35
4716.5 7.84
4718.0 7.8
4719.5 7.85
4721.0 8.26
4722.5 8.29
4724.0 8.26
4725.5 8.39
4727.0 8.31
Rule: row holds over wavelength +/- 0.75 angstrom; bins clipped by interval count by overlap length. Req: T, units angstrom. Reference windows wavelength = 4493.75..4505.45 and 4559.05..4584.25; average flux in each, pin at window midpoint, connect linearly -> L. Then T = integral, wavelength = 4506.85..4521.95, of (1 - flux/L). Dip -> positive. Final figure 0.7 angstrom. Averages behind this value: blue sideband 8.1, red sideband 7.89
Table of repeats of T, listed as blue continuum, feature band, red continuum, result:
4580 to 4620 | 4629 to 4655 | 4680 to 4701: 0.6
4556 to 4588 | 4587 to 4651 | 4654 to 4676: -0.4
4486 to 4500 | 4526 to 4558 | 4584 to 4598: 1.8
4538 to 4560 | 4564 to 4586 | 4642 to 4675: -1.3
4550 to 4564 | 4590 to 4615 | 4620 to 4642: -1.8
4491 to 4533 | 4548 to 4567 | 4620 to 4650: 1.8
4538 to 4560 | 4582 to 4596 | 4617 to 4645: -0.6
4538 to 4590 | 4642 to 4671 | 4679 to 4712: 0.8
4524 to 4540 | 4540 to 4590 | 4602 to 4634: 3.1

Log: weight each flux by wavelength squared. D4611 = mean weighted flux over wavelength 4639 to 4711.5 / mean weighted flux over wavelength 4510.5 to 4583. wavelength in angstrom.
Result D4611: 1.13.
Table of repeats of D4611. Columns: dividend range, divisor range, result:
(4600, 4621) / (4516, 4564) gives 1.09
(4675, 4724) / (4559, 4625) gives 1.10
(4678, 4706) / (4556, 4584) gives 1.11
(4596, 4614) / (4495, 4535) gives 1.06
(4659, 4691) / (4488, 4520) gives 1.10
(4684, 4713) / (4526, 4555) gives 1.17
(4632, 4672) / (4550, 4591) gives 1.08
